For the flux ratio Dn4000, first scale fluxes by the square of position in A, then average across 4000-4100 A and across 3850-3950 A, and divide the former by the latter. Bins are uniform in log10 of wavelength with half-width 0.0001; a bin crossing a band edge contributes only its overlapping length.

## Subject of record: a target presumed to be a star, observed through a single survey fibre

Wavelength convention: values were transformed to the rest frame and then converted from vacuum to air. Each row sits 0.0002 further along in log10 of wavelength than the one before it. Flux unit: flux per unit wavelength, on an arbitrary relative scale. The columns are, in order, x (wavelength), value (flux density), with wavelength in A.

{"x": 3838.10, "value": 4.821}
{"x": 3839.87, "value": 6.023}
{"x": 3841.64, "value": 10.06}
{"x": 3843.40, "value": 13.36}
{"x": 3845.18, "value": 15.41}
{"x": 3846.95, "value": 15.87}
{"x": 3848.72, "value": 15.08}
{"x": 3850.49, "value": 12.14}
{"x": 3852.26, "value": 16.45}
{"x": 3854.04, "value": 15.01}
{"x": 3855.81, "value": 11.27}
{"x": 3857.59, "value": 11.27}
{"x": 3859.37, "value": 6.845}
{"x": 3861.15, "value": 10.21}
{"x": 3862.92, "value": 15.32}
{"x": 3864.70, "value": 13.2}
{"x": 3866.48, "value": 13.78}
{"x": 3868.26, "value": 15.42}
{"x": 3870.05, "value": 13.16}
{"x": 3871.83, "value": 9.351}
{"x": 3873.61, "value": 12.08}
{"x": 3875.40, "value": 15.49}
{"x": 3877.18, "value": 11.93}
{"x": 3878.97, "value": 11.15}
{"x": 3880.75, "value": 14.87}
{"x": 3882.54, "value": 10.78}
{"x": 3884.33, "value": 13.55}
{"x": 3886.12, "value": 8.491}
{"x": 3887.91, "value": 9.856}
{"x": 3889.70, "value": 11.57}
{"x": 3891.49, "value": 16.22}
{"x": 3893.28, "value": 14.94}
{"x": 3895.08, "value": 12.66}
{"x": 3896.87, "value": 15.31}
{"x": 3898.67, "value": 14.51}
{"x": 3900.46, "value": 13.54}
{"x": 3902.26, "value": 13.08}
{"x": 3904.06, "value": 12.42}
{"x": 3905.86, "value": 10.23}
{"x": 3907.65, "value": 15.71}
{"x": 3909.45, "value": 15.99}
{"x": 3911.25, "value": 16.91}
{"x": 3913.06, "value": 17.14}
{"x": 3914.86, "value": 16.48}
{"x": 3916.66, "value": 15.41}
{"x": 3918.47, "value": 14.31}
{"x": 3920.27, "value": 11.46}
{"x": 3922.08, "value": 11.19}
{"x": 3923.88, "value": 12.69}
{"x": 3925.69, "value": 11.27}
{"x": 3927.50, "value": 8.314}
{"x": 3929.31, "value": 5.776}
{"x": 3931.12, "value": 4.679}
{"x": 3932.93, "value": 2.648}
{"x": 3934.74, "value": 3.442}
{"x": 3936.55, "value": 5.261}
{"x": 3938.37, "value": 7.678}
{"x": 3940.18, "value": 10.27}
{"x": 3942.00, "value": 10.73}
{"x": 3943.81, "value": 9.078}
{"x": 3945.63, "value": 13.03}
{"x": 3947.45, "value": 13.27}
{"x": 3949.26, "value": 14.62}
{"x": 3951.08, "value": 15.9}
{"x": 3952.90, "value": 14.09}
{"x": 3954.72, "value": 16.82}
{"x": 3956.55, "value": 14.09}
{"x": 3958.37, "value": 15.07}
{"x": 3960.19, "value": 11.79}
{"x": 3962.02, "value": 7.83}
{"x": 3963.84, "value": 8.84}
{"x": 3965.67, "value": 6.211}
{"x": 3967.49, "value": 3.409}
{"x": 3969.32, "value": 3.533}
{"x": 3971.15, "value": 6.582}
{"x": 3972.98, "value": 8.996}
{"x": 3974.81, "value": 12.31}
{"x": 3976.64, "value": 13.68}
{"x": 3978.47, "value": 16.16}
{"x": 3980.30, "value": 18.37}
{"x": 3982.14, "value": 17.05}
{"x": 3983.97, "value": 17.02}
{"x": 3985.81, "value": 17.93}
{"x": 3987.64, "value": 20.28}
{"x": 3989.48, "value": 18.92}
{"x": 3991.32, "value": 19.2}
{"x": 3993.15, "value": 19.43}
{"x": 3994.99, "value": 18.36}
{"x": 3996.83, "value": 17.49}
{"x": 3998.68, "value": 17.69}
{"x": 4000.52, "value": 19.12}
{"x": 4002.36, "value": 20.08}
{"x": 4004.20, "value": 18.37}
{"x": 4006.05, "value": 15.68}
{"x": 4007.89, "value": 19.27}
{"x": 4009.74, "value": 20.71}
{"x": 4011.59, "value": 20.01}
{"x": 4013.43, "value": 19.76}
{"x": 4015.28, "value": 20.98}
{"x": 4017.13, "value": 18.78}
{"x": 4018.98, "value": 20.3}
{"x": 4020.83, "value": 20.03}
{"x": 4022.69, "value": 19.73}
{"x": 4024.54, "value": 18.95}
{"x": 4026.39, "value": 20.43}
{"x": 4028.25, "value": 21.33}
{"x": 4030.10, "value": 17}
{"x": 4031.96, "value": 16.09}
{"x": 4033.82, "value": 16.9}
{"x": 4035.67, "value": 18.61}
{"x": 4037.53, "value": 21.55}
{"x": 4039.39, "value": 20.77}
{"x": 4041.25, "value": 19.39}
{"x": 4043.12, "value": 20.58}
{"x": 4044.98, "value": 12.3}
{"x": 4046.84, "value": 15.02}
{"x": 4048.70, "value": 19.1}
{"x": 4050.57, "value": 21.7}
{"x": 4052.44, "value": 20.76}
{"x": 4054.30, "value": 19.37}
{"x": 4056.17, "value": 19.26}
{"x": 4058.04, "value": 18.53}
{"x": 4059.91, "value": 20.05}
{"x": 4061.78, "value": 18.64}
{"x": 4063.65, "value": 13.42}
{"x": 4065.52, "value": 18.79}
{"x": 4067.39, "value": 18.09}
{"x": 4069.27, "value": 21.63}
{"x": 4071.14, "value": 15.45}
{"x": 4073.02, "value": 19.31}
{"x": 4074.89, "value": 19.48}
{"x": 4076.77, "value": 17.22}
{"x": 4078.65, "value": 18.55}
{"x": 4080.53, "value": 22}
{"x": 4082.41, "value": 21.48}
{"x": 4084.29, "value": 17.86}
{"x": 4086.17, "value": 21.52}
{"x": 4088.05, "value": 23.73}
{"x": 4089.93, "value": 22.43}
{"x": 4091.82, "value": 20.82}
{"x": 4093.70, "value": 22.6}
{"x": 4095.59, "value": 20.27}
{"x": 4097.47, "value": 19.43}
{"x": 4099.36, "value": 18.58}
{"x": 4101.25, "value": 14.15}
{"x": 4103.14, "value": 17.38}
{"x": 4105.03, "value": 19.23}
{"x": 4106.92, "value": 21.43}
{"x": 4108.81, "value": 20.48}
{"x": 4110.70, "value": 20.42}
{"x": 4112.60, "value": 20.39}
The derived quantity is 1.73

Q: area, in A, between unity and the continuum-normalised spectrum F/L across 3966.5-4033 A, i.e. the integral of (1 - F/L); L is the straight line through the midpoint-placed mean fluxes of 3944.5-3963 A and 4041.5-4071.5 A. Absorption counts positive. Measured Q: -5.00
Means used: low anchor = 13.6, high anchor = 18.4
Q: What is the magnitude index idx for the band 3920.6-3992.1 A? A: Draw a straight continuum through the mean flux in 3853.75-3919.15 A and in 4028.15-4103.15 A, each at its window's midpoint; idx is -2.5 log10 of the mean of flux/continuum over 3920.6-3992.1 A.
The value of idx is 0.33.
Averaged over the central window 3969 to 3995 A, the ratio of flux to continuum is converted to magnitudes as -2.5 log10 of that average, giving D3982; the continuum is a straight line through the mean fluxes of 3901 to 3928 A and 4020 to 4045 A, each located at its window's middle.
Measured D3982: 0.10 mag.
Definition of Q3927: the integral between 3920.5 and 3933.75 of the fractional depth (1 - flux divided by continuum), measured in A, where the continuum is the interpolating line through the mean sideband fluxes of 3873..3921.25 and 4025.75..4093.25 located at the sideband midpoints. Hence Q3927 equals 5.70 A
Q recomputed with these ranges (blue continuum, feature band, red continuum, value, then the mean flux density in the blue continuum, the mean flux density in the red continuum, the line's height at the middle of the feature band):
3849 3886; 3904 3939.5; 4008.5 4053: 9.1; 12.6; 19.2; 14.8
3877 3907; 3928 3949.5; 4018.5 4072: 9.5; 12.7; 18.7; 14.5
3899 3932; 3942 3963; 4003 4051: 2.3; 12.6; 19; 14.7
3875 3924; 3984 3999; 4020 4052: -1.3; 13.5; 18.8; 17.1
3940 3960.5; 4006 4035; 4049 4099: -3.9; 13.4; 19.7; 17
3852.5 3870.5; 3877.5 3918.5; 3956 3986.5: -4.5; 12.7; 11.6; 12.3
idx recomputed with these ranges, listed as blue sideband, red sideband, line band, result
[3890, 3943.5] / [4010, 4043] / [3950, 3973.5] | 0.39 mag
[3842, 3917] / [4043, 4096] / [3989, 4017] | -0.11 mag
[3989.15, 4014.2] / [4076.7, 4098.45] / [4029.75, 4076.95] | 0.09 mag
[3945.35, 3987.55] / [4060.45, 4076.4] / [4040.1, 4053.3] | -0.09 mag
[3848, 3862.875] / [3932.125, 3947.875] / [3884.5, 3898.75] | -0.21 mag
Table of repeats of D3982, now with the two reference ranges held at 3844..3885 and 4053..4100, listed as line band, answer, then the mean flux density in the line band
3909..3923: -0.017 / 14.8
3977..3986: -0.025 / 17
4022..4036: -0.032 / 18.6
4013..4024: -0.122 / 19.9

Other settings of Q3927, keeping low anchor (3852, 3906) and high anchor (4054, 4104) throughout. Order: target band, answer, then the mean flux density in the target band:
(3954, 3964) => 1.8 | 12.6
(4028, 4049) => -0.2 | 18.1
